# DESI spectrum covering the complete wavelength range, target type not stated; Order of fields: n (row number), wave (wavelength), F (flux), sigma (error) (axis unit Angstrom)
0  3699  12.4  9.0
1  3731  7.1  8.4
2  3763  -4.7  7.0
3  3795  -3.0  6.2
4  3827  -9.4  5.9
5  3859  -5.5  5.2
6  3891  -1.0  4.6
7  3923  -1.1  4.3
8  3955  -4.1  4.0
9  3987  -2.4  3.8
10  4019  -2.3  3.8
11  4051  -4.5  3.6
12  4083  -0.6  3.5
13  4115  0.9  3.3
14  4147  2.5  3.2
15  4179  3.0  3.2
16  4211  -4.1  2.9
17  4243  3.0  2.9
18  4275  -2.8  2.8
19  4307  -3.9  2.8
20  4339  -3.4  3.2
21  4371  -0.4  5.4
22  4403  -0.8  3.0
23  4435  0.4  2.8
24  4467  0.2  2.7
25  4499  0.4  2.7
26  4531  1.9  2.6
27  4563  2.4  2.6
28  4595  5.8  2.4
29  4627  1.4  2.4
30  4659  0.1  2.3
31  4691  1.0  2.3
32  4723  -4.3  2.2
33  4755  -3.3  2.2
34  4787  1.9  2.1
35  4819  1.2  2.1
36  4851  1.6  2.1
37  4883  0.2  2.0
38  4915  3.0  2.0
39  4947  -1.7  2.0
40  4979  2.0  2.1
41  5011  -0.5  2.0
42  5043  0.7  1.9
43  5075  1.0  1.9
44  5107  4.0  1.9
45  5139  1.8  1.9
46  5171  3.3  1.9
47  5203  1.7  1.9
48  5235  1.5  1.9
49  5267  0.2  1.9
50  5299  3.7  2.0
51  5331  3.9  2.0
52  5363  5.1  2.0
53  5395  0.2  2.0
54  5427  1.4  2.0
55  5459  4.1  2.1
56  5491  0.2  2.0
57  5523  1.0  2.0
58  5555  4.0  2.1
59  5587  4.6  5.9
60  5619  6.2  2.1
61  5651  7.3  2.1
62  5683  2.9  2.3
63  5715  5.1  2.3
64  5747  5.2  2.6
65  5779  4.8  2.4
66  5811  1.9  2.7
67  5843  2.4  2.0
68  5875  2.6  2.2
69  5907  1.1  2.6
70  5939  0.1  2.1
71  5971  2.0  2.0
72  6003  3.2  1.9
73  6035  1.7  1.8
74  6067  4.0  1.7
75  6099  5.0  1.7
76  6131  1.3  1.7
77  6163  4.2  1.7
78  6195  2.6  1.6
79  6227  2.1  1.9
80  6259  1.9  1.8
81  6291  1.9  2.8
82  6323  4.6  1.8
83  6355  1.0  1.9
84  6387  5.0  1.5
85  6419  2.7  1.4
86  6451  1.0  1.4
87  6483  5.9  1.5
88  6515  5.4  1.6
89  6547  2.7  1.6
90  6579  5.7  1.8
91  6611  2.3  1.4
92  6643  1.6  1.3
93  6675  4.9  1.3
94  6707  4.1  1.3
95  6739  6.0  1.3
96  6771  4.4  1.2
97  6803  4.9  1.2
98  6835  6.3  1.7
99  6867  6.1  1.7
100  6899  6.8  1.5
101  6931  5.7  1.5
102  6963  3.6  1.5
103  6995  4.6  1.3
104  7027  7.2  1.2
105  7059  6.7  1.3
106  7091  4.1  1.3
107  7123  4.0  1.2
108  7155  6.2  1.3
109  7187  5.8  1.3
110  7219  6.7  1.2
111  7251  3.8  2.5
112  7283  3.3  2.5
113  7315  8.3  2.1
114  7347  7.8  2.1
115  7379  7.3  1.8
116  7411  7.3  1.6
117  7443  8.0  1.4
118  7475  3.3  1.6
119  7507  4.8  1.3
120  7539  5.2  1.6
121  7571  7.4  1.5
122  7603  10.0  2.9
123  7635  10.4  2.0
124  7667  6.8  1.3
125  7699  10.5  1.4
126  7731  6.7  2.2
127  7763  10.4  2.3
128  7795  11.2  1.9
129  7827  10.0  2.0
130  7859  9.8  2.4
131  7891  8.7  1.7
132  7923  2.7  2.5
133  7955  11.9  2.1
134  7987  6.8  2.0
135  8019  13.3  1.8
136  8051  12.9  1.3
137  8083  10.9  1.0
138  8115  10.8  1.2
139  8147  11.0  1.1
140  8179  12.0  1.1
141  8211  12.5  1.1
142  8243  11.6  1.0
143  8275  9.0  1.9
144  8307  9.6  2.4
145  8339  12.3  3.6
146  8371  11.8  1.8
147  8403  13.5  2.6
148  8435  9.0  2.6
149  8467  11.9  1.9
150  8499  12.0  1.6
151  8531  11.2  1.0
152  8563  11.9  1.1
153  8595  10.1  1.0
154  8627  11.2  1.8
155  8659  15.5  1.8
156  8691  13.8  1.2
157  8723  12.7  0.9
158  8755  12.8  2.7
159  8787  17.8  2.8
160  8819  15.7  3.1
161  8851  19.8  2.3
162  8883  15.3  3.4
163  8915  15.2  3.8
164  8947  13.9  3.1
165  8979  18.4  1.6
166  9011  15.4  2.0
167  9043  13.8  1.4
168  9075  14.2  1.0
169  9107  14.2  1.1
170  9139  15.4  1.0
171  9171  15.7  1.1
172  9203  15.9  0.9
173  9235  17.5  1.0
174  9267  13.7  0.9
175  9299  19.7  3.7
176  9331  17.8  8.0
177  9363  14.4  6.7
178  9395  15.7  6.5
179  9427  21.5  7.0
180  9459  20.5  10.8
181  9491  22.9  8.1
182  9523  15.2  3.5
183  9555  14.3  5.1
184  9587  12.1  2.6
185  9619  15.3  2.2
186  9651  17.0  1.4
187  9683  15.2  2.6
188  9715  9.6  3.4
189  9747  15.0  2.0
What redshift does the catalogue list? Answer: 0.996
